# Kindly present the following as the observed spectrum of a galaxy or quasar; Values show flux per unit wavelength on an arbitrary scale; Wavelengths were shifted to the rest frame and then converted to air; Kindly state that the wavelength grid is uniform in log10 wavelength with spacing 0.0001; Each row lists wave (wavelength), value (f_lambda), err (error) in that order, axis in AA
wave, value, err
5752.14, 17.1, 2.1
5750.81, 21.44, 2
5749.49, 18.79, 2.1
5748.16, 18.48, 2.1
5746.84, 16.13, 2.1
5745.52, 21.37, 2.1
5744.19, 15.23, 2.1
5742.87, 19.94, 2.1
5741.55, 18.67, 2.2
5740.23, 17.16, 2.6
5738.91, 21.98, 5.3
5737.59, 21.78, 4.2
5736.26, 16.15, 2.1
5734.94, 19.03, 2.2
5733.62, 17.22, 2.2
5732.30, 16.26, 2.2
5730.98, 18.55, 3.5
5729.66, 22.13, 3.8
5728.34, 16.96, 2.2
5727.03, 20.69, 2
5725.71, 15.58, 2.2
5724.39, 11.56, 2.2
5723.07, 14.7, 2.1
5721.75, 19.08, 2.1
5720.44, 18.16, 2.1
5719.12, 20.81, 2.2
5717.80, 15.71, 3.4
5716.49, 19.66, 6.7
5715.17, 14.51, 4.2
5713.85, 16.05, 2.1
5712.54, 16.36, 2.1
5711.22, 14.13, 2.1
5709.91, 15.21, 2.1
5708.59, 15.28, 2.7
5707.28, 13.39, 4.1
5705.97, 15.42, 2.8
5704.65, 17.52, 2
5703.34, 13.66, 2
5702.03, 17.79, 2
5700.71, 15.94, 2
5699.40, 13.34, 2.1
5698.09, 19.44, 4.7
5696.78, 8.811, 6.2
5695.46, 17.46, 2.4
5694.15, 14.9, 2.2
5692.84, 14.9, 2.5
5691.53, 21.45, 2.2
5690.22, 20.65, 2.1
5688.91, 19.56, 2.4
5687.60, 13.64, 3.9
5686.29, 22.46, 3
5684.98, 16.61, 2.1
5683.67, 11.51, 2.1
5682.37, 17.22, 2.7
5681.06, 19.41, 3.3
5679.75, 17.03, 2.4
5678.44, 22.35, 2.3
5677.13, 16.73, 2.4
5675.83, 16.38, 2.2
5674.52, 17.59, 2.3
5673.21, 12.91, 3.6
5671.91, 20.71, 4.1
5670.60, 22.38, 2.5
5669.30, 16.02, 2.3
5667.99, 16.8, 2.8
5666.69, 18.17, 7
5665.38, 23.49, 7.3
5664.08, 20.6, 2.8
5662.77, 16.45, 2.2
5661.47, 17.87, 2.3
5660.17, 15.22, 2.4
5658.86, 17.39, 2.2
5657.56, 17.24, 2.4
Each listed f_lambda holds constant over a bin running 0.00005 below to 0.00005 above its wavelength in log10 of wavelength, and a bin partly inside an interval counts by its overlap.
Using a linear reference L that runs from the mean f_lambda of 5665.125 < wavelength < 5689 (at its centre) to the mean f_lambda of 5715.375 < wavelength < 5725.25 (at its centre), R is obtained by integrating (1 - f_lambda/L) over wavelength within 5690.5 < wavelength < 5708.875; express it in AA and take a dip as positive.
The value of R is 1.7 AA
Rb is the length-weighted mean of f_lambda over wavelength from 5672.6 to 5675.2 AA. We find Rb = 15.3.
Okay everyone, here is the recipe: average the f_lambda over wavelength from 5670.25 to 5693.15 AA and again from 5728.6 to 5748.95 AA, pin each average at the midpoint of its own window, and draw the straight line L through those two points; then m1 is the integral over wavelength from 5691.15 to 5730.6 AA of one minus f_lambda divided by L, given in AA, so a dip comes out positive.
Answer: 4.25 AA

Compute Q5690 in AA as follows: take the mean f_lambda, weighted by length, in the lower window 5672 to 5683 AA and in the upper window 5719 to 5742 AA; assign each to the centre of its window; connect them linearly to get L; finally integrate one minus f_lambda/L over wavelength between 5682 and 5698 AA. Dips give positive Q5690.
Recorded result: 0.9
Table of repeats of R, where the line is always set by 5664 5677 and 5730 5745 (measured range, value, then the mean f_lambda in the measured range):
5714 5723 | 0.4 AA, 17.7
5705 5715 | 1.8 AA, 15.2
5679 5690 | 0.6 AA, 17.4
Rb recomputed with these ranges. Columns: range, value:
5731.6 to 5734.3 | 16.8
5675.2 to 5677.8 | 16.6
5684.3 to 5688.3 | 17.5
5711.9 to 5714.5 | 16.2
